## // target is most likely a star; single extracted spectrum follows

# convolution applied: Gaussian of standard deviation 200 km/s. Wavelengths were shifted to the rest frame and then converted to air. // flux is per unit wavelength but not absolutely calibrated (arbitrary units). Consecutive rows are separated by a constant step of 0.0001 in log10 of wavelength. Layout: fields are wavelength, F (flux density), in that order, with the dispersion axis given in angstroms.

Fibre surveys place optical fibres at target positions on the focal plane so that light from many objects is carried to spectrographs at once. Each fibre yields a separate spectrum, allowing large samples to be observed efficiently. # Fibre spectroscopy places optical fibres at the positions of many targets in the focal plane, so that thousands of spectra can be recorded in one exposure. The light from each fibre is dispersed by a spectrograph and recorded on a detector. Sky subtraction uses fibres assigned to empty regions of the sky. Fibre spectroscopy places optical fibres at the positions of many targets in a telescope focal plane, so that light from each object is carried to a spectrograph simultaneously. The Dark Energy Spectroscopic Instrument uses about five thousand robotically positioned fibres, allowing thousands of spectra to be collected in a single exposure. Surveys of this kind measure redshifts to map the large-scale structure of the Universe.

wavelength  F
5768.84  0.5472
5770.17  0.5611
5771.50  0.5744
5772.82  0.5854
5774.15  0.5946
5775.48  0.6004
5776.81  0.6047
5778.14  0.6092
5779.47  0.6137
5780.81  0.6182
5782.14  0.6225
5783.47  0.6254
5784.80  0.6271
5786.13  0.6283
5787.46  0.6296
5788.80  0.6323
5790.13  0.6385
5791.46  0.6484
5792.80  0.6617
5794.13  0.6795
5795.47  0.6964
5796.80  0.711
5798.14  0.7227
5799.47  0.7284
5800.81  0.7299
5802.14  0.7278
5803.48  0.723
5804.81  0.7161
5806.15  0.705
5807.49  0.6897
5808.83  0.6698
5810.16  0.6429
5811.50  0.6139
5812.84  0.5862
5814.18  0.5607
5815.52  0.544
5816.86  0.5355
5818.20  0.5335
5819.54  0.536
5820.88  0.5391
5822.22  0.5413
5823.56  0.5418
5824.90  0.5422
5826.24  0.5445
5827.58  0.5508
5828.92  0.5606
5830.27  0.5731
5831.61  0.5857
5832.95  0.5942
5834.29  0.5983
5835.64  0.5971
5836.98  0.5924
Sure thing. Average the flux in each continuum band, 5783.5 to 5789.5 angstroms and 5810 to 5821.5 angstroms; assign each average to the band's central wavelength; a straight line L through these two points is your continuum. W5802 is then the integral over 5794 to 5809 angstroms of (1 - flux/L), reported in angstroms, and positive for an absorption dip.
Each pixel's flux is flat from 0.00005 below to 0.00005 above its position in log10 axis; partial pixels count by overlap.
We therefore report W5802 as -2.9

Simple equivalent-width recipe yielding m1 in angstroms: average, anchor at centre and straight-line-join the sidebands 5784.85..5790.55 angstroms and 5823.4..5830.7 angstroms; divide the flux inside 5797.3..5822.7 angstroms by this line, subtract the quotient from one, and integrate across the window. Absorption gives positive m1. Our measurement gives -2.0 angstroms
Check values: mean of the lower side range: 0.631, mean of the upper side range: 0.552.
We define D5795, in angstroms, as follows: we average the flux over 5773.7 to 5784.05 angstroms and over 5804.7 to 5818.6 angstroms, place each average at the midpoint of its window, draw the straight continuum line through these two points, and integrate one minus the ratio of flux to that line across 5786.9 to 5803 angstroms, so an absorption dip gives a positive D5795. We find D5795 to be -1.88 angstroms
